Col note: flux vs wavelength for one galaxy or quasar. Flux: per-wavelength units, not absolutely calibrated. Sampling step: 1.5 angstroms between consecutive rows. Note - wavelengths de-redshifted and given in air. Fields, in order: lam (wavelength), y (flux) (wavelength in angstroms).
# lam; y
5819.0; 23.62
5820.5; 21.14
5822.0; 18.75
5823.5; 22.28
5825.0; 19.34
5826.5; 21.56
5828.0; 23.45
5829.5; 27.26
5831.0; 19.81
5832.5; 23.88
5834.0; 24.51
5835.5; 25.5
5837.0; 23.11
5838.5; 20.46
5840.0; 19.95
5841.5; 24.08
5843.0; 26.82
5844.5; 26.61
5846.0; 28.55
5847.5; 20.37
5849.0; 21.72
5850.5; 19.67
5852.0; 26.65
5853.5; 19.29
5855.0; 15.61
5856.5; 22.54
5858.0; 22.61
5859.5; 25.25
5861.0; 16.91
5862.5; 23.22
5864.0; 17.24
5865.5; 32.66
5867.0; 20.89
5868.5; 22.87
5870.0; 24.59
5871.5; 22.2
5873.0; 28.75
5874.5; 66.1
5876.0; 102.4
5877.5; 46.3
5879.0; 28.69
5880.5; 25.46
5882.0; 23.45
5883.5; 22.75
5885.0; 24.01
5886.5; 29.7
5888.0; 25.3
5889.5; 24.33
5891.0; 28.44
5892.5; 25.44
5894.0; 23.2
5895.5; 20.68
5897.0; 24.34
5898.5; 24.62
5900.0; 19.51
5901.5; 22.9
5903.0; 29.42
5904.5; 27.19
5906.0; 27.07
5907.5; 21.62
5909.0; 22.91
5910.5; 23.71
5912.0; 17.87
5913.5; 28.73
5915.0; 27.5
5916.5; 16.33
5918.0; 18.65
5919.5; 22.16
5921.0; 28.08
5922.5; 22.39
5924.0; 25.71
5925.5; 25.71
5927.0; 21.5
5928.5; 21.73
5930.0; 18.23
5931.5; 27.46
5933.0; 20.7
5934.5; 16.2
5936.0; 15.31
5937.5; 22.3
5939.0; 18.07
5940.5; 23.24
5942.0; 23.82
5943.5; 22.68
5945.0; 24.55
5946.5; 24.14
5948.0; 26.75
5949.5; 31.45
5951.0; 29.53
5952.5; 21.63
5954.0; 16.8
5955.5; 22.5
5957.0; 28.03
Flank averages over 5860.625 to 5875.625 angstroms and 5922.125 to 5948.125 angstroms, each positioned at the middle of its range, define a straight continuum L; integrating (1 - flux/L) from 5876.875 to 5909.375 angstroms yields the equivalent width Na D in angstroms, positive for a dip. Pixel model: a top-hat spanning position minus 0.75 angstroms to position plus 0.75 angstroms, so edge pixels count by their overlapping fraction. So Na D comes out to 1.40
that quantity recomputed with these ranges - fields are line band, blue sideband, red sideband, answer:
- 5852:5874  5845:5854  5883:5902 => 0.24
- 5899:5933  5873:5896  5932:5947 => 4.11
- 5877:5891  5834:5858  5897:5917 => -2.39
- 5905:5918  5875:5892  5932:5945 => 2.19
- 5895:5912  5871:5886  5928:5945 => 4.07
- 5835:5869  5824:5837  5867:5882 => 8.60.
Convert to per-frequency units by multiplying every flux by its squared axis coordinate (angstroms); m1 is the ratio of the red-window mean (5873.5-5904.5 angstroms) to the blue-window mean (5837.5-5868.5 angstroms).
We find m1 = 1.42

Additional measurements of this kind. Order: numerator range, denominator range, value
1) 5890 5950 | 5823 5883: 0.89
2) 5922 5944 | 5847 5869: 1.02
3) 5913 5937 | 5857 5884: 0.71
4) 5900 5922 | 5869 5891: 0.69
